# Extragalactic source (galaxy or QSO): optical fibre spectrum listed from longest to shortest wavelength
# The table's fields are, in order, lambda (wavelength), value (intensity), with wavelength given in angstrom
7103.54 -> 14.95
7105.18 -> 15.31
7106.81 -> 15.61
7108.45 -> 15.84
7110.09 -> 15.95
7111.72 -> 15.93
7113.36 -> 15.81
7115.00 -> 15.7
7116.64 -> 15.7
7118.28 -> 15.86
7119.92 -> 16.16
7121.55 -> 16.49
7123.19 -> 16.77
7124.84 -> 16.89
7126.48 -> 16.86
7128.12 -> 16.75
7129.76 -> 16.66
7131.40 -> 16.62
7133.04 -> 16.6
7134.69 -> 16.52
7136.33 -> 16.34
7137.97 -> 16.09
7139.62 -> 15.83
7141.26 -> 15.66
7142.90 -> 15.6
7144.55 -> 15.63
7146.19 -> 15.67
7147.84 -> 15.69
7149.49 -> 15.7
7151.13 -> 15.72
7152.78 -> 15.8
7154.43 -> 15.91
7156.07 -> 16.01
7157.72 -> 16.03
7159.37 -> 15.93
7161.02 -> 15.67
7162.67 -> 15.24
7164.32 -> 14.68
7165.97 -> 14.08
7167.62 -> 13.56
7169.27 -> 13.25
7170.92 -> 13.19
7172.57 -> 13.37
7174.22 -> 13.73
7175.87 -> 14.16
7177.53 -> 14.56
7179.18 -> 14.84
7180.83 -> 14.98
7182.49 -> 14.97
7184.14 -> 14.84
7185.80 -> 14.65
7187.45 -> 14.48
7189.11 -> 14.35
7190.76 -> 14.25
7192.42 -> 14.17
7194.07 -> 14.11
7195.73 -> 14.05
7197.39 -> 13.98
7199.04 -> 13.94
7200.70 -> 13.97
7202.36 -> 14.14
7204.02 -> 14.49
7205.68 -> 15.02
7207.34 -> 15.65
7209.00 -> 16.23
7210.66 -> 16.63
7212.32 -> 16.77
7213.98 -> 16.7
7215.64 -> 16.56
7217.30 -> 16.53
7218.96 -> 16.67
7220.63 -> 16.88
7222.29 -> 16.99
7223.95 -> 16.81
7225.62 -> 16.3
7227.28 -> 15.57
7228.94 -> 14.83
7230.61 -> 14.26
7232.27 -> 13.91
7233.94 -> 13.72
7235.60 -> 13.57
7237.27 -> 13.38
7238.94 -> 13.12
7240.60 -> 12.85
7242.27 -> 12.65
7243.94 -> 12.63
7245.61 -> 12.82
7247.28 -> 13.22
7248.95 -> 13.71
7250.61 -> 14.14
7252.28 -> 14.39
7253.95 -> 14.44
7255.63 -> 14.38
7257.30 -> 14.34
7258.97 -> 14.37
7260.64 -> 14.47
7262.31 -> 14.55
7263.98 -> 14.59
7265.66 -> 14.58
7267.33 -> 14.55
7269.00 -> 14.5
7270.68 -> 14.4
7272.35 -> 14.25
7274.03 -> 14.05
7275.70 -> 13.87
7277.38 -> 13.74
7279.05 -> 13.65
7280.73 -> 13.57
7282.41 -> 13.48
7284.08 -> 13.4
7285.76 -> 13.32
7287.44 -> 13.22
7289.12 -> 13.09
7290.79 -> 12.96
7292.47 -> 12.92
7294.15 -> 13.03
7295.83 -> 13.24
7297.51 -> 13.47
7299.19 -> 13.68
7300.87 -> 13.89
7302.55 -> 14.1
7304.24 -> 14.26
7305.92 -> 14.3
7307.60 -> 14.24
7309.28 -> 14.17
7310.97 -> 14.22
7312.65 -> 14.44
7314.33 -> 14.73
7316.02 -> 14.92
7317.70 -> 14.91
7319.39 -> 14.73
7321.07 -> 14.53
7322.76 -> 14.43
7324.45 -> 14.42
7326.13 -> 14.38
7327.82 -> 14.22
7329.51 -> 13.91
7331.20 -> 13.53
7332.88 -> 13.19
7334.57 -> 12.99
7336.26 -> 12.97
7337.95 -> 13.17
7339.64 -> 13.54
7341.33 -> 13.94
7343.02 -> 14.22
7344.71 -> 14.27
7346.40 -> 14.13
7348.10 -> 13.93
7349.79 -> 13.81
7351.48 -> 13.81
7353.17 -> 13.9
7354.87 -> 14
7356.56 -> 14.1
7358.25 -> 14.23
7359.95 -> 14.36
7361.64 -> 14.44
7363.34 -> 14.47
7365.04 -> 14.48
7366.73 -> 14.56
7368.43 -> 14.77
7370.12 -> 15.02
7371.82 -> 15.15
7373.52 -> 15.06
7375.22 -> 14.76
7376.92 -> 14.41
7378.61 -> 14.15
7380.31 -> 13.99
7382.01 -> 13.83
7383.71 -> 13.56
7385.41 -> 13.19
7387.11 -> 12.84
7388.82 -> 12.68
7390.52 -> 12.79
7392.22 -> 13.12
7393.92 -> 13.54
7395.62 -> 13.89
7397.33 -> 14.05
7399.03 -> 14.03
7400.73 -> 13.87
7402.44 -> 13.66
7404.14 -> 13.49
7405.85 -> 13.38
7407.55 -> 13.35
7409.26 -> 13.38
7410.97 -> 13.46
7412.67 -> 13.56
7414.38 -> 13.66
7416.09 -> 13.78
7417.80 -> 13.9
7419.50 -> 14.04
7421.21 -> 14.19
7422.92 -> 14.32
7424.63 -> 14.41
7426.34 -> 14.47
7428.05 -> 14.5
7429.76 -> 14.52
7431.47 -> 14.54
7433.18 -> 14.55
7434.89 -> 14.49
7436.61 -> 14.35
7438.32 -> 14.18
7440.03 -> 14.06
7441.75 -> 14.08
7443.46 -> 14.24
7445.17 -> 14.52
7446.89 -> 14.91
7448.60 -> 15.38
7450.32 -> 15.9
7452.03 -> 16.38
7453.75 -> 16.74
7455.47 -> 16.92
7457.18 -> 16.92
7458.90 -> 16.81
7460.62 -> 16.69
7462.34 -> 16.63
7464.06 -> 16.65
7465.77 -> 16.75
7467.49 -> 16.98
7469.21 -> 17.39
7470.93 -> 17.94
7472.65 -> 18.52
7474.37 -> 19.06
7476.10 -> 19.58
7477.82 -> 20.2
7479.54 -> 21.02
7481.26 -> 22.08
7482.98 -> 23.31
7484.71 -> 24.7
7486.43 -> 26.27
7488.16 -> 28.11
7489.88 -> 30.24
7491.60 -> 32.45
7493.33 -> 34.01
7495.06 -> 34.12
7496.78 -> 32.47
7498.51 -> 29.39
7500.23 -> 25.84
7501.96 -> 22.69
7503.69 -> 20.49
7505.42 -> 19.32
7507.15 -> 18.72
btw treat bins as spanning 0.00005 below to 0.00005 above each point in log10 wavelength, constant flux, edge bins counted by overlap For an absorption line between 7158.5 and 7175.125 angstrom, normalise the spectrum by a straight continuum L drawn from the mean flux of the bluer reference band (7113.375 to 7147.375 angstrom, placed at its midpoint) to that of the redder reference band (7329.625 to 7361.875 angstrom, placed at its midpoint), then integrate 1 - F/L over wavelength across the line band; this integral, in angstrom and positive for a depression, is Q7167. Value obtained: 1.6 angstrom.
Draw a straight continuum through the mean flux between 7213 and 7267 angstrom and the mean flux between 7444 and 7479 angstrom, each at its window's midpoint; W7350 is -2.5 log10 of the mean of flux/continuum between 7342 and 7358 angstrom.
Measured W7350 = 0.13 mag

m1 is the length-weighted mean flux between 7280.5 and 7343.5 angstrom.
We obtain 13.8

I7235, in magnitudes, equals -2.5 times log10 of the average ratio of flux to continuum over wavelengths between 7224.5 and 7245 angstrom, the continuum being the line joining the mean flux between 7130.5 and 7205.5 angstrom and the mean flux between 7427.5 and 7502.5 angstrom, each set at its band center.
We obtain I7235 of 0.15 mag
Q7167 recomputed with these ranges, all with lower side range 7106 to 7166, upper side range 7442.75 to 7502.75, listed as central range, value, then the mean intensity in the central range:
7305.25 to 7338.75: 8.4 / 14.1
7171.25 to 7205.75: 5.1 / 14.3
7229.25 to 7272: 9.2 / 13.9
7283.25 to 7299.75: 4.6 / 13.2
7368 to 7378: 2.5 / 14.9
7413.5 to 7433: 5.9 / 14.2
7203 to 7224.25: 1.1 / 16.3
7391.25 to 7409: 5.7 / 13.6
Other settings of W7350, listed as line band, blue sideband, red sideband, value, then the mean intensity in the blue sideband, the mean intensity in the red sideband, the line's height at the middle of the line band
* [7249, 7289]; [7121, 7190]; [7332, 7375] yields 0.04 mag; 15.4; 14.1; 14.7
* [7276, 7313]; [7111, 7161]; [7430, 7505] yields 0.30 mag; 16.1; 20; 18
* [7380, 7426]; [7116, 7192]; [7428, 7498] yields 0.34 mag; 15.4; 19.5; 18.7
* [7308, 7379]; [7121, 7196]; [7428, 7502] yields 0.26 mag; 15.3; 19.8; 18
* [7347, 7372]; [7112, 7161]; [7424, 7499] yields 0.27 mag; 16.1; 19.3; 18.3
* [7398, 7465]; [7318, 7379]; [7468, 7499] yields 0.38 mag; 14.2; 24.9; 20.8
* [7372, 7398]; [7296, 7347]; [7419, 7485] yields 0.11 mag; 14.1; 16.5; 15.3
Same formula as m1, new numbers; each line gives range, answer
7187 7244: 14.9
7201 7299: 14.4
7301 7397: 14.1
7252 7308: 13.9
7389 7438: 13.9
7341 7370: 14.2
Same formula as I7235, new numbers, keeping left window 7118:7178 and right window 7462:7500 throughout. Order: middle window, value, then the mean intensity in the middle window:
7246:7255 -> 0.282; 13.9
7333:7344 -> 0.441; 13.5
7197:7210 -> 0.150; 14.7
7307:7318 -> 0.325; 14.5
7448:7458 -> 0.368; 16.4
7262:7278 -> 0.281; 14.3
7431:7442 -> 0.495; 14.3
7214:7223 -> 0.035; 16.7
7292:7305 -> 0.377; 13.6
